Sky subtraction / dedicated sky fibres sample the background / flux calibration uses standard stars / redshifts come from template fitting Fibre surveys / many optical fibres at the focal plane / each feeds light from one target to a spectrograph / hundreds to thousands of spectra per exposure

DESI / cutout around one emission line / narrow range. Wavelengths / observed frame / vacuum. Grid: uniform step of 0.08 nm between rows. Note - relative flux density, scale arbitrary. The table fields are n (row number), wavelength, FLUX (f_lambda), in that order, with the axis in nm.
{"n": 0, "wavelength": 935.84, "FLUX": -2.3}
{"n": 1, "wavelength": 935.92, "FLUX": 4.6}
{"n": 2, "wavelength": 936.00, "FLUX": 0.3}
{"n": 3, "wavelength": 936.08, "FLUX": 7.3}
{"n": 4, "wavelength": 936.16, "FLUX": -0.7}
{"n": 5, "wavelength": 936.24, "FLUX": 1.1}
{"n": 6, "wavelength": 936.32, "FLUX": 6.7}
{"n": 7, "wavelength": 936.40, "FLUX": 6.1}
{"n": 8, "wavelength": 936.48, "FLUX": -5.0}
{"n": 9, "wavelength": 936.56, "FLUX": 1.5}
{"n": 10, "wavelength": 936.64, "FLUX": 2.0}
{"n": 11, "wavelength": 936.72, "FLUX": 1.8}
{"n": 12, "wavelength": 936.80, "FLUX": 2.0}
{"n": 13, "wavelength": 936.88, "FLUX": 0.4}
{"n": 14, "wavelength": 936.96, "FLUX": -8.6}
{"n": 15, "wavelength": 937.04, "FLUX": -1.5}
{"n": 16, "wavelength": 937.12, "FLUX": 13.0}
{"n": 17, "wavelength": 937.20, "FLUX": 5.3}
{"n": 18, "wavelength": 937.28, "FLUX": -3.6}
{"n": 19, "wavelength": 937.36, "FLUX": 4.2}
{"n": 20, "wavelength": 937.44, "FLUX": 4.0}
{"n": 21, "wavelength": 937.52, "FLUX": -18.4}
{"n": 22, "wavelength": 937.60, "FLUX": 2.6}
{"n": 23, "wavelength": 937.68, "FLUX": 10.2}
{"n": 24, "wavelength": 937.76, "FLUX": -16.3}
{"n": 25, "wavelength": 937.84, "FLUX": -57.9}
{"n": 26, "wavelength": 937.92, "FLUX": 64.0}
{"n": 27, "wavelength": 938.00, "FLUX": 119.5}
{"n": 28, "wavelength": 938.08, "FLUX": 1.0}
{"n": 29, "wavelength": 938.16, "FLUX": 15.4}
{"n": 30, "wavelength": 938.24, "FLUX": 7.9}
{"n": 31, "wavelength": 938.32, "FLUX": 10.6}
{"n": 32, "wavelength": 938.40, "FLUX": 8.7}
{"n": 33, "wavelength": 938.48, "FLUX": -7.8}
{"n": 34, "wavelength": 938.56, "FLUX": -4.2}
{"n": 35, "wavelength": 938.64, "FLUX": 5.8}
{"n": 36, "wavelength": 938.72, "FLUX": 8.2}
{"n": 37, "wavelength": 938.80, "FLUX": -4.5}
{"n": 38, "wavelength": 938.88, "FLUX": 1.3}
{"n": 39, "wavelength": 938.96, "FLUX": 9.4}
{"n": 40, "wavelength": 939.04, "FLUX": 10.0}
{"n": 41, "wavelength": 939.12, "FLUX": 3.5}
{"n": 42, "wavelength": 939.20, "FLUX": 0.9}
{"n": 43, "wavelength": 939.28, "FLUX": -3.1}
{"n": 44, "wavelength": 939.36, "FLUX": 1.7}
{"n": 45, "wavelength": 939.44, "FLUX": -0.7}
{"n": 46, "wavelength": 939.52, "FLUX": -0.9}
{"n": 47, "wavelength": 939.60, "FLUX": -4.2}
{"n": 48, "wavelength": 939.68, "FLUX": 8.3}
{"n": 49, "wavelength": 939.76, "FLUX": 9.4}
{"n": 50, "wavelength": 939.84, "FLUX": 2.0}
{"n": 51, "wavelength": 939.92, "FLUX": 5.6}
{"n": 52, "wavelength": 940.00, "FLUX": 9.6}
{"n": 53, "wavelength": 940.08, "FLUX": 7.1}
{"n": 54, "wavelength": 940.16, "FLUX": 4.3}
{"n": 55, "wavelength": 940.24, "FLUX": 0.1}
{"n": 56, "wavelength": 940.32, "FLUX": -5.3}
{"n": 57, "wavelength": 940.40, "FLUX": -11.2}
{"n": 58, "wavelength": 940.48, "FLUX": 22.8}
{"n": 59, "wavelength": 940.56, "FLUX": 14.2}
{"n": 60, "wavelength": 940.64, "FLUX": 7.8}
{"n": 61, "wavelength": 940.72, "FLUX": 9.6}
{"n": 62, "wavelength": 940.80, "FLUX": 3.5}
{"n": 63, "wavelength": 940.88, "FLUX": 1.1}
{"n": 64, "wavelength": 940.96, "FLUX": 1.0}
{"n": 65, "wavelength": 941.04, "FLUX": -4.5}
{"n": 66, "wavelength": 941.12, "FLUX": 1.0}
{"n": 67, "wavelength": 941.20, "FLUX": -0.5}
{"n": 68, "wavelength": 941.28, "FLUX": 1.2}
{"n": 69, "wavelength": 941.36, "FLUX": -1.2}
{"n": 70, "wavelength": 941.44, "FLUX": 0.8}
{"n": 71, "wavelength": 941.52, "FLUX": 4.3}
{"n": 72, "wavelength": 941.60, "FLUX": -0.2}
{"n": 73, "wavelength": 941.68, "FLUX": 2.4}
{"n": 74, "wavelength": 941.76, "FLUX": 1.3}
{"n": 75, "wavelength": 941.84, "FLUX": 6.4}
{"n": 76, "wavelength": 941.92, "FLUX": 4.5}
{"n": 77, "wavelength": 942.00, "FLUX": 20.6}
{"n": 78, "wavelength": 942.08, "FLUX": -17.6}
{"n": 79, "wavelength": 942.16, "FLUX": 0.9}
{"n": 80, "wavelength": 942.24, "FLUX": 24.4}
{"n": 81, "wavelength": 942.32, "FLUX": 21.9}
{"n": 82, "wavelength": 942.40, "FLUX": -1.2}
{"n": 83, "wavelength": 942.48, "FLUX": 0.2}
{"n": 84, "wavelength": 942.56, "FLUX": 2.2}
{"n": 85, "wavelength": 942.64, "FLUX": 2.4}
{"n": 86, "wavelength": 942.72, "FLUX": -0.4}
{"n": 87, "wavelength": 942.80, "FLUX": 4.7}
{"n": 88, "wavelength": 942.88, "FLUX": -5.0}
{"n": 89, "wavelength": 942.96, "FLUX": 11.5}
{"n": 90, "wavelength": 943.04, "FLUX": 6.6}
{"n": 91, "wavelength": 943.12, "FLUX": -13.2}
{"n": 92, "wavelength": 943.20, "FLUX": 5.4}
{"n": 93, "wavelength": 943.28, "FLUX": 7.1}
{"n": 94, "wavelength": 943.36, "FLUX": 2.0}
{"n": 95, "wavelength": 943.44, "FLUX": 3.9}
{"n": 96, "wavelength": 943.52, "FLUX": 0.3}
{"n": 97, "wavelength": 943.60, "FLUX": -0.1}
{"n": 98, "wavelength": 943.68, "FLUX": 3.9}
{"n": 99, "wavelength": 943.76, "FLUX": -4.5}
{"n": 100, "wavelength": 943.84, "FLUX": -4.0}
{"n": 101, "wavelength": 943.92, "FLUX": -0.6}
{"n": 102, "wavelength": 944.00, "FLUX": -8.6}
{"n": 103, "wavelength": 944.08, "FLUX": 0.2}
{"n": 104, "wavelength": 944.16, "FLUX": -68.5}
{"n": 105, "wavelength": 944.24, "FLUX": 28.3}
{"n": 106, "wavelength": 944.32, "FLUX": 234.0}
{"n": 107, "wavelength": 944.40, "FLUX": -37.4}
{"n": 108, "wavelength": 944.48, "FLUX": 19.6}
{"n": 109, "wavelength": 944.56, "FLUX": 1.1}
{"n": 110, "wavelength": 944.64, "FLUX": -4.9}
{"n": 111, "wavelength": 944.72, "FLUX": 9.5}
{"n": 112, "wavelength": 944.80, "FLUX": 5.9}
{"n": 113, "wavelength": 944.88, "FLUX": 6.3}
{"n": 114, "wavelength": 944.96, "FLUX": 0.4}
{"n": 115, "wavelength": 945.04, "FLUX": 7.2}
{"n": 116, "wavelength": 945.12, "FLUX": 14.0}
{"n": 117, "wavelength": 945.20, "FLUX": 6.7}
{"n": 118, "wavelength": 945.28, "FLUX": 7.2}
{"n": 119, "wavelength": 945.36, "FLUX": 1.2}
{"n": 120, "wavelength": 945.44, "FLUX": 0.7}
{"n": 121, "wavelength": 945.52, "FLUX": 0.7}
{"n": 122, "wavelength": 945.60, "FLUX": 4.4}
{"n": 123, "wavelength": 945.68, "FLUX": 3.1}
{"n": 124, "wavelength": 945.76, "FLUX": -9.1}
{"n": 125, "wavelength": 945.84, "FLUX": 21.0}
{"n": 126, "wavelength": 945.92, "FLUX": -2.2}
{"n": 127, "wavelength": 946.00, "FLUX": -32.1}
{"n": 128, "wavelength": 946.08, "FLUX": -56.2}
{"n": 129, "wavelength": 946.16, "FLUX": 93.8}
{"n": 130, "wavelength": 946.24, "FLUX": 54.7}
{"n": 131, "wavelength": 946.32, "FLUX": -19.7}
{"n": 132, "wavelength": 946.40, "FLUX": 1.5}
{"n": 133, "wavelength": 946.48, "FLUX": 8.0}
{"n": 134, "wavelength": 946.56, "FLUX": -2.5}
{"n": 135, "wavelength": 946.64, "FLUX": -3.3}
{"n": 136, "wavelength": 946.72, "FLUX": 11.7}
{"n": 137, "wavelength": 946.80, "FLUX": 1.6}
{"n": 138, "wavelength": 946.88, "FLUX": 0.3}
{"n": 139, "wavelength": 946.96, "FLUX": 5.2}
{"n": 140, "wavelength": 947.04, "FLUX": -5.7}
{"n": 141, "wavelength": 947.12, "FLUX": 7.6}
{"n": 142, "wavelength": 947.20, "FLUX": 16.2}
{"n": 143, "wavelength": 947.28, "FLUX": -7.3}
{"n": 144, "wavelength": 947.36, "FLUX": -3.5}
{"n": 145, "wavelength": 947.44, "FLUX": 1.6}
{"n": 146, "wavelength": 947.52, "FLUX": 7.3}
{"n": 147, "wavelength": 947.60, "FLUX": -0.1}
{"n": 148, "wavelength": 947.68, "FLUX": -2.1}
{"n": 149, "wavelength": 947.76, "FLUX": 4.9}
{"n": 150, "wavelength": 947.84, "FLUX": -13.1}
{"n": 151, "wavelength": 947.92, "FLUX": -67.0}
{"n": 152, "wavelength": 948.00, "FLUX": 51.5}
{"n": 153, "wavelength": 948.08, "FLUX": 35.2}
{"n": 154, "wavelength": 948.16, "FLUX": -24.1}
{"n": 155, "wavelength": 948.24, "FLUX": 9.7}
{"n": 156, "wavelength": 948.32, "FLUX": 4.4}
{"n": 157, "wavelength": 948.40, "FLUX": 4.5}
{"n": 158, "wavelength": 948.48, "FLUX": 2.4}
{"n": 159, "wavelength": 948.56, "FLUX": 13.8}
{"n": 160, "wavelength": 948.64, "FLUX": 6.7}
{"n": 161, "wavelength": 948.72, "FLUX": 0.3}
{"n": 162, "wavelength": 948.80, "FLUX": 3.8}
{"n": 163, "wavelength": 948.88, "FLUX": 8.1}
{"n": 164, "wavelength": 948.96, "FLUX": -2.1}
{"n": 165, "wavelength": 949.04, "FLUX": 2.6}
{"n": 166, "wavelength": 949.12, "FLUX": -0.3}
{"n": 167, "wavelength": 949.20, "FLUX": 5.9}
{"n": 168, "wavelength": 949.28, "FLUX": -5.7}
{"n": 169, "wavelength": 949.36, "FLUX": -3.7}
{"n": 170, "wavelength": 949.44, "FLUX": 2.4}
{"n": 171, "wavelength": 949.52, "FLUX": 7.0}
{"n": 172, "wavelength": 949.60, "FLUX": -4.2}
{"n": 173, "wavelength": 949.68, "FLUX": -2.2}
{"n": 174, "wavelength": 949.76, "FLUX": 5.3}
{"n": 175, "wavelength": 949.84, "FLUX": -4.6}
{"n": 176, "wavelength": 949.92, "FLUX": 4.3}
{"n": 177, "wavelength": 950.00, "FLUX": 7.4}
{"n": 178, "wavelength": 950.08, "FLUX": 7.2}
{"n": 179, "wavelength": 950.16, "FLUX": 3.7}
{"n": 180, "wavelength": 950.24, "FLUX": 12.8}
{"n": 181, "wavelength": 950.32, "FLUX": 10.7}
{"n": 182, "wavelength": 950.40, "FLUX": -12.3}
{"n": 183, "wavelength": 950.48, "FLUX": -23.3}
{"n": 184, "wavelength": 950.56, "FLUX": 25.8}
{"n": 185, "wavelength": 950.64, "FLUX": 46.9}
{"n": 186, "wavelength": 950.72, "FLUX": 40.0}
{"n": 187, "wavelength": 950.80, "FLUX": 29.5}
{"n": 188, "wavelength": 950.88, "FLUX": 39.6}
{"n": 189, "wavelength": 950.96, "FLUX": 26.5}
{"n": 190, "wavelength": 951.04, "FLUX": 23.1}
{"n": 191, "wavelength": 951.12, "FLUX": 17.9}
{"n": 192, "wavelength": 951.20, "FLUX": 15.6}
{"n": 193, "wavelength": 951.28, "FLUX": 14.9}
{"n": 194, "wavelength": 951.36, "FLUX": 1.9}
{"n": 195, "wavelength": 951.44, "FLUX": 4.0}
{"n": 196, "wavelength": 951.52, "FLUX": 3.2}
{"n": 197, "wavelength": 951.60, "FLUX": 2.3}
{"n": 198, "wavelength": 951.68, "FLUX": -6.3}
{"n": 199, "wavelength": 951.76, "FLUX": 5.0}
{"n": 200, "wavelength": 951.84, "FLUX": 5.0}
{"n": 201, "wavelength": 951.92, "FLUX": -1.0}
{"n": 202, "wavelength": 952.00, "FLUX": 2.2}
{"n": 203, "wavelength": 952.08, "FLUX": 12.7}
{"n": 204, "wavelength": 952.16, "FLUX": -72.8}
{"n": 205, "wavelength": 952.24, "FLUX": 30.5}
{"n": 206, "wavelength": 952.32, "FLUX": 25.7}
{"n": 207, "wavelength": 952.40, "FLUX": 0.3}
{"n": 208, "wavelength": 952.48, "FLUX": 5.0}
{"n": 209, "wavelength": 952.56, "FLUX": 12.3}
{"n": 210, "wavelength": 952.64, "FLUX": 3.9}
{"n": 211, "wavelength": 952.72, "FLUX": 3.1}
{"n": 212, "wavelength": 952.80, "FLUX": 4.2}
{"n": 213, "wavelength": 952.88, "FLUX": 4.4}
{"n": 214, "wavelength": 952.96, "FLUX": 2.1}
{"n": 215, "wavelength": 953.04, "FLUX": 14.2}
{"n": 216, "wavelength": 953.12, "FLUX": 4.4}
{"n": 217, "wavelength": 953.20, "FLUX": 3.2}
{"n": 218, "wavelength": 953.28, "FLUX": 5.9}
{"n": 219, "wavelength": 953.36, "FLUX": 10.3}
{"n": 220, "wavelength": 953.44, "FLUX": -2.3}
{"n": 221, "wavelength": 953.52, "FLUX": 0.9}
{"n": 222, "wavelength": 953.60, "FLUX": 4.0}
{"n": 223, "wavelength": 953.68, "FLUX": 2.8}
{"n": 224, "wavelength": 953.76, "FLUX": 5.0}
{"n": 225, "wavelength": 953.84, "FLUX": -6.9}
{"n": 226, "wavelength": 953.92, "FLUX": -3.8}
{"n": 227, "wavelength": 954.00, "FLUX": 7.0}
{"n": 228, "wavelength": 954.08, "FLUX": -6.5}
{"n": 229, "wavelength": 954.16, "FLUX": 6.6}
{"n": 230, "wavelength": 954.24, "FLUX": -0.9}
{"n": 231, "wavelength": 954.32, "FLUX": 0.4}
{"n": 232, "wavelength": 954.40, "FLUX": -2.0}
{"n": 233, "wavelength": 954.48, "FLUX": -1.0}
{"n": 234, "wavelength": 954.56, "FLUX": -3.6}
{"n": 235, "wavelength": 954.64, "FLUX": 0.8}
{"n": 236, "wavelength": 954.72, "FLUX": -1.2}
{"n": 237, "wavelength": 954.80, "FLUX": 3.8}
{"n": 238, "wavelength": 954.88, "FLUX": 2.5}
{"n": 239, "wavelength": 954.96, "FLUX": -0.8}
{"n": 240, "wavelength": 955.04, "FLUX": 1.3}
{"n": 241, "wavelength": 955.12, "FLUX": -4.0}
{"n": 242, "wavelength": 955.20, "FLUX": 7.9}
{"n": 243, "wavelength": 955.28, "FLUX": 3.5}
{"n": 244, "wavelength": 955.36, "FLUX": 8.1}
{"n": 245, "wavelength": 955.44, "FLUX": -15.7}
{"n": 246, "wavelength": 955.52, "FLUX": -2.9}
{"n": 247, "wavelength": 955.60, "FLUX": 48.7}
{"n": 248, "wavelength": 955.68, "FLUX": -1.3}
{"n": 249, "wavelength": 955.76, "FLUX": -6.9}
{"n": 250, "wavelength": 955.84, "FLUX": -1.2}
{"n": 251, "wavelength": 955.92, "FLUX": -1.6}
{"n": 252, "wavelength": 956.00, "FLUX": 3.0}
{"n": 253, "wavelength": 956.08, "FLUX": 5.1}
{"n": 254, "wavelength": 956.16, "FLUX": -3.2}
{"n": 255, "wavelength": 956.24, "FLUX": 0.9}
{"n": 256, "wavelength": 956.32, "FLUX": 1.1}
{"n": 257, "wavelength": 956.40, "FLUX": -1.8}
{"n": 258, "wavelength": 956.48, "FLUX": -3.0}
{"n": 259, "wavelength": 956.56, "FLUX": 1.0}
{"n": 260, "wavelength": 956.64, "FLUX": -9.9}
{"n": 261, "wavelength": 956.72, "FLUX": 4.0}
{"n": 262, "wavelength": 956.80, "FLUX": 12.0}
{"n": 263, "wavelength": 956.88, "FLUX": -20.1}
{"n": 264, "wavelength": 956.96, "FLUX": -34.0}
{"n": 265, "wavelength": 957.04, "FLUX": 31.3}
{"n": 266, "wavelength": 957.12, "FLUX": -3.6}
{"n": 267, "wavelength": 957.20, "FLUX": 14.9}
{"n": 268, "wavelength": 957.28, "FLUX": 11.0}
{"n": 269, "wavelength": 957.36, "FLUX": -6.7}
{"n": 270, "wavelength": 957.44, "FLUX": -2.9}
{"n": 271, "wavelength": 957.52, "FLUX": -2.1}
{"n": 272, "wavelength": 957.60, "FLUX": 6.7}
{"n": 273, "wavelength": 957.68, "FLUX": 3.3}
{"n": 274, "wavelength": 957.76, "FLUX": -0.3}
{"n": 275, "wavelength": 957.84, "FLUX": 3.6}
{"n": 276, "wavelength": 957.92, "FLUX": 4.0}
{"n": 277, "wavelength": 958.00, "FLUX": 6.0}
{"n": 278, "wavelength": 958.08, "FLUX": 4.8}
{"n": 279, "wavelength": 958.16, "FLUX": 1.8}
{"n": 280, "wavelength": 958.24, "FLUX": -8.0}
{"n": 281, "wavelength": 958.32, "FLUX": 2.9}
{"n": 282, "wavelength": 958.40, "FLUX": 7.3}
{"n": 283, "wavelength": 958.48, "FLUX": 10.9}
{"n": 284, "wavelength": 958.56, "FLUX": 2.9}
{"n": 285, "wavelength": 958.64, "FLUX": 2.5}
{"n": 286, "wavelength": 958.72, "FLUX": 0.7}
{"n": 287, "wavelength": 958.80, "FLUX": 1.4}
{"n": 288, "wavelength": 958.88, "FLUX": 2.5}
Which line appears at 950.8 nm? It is Hbeta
